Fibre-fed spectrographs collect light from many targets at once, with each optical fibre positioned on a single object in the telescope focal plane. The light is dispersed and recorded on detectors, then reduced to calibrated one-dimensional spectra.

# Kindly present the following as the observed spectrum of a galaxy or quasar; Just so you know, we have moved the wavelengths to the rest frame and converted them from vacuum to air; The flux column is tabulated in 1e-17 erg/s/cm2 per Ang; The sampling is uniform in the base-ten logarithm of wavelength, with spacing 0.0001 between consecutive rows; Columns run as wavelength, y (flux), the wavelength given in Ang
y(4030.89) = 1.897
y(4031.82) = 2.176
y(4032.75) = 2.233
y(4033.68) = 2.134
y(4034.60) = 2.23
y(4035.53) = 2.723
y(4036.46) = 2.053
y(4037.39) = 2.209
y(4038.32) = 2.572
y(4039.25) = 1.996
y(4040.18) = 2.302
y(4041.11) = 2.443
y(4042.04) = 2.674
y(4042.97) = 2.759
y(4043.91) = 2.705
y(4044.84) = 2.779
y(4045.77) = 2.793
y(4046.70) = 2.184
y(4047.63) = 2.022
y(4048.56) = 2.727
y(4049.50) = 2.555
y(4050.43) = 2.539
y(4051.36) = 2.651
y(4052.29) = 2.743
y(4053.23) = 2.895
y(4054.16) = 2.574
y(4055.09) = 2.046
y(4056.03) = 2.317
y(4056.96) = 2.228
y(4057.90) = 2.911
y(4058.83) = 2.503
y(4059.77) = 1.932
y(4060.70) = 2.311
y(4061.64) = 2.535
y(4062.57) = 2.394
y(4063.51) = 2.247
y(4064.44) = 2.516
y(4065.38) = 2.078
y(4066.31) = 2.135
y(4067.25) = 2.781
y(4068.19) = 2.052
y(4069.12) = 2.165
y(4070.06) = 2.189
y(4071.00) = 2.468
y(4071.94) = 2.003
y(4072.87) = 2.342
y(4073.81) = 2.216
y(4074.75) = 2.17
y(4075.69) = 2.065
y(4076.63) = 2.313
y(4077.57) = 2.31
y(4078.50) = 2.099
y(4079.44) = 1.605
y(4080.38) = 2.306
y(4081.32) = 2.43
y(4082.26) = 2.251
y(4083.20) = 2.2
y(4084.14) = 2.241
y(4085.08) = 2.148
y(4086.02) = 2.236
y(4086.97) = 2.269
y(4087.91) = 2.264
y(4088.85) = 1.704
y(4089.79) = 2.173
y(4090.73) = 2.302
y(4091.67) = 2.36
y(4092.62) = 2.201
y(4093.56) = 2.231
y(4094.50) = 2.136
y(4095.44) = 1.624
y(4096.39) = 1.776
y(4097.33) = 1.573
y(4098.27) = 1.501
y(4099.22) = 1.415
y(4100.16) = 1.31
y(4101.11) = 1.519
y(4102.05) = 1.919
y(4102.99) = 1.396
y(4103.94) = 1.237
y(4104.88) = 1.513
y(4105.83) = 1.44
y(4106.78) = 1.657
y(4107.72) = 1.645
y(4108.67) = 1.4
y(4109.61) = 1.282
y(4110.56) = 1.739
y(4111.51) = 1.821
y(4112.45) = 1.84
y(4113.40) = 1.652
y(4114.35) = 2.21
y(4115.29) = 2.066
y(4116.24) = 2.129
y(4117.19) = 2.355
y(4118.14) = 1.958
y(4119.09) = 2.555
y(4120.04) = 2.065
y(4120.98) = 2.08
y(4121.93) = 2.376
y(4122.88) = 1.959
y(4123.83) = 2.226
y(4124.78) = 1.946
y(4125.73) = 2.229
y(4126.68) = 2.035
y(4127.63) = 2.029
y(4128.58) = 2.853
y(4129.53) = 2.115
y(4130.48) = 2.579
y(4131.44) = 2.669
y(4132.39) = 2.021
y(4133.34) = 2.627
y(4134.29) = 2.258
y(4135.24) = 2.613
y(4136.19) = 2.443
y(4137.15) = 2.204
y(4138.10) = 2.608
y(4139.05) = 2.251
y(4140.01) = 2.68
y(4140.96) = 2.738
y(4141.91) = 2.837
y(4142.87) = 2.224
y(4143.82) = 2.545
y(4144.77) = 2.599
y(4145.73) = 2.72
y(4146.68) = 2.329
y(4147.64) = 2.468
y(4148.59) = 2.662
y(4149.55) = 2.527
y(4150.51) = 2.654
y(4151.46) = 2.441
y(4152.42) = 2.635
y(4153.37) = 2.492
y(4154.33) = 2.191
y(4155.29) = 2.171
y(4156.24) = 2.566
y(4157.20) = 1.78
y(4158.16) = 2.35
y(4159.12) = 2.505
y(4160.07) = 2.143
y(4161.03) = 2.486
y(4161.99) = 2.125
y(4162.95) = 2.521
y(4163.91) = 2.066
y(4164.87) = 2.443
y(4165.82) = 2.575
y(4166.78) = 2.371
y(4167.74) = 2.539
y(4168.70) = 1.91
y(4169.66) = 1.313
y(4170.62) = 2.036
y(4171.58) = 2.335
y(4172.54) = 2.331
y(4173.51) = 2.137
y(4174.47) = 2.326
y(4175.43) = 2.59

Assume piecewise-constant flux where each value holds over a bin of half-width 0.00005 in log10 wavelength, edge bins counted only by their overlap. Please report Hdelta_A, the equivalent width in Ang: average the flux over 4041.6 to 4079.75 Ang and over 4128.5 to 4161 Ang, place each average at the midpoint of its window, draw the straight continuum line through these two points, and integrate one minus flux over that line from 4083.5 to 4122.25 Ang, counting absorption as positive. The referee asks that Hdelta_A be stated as 8.5 Ang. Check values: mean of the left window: 2.38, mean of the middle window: 1.89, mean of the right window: 2.45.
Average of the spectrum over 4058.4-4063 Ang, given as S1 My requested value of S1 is 2.33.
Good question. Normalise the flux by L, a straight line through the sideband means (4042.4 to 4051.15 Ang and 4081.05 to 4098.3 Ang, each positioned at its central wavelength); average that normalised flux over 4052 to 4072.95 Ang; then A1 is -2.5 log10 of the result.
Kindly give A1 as 0.02 mag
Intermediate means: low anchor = 2.57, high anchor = 2.1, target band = 2.36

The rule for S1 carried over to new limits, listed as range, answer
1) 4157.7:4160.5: 2.34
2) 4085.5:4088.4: 2.25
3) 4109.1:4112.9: 1.67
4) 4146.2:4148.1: 2.4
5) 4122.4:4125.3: 2.05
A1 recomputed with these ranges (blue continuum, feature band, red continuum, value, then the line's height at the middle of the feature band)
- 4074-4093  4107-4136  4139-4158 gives 0.120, 2.35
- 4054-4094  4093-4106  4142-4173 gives 0.369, 2.28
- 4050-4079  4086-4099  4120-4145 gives 0.175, 2.35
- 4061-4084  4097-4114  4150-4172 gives 0.409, 2.26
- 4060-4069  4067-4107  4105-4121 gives 0.063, 2.11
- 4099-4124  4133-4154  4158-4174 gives -0.219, 2.06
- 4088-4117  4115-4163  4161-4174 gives -0.171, 2.02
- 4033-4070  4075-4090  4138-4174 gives 0.115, 2.4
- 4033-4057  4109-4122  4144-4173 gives 0.197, 2.39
